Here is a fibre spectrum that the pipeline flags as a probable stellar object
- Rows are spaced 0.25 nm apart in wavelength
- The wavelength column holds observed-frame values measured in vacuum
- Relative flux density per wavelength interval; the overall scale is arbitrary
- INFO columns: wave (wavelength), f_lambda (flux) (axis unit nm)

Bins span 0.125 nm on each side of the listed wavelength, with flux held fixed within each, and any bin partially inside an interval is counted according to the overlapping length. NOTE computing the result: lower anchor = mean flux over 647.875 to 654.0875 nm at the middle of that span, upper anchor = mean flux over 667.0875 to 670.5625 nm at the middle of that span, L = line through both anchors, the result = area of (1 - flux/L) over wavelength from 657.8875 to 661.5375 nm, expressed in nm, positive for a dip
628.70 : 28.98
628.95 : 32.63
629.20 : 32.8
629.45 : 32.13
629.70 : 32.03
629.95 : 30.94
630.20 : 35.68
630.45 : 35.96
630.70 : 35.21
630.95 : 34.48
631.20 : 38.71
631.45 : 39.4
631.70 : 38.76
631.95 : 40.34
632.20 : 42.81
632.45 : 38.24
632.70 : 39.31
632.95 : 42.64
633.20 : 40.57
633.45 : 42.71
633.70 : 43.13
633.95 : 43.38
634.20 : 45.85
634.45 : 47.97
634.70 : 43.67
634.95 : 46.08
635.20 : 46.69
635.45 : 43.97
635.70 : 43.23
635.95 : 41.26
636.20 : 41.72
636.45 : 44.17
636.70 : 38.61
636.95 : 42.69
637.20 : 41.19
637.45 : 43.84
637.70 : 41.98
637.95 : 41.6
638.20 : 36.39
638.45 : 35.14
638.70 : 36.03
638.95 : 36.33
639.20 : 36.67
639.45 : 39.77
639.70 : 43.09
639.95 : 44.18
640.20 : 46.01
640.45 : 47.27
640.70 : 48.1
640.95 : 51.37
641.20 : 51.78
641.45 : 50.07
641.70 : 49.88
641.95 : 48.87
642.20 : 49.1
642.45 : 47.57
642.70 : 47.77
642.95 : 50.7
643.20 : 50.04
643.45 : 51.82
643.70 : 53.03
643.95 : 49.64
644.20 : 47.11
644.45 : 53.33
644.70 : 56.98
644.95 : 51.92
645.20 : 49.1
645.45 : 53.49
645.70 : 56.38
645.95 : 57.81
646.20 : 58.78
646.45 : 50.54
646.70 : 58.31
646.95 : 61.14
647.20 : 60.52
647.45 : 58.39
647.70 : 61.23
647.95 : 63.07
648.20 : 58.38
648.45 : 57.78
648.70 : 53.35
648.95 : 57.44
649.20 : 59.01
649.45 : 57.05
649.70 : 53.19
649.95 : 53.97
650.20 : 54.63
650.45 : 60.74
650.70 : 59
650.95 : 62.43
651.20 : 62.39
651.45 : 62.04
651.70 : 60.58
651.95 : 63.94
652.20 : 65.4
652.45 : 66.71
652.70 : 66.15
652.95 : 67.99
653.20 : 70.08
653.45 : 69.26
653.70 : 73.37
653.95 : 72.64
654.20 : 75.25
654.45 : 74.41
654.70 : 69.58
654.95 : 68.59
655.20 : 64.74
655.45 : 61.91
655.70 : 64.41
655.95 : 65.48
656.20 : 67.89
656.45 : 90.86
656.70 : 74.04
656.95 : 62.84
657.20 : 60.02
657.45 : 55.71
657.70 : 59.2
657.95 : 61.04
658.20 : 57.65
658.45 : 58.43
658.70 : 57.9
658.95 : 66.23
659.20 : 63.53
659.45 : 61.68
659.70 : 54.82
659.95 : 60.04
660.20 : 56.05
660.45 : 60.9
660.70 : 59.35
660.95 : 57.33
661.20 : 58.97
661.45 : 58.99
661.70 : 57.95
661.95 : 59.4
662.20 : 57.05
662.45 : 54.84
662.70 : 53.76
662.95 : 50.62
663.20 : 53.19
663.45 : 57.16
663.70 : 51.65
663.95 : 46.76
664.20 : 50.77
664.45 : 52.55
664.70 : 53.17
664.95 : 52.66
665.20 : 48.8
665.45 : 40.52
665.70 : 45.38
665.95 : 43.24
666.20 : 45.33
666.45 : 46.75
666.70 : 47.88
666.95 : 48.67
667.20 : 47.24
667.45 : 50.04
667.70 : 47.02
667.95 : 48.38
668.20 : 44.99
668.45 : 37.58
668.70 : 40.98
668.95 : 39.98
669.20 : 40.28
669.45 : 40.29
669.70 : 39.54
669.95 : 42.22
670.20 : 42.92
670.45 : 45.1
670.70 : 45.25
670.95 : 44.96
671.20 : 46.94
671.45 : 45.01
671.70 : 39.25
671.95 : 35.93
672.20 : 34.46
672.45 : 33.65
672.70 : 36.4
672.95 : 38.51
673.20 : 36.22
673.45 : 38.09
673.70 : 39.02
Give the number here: -0.46 nm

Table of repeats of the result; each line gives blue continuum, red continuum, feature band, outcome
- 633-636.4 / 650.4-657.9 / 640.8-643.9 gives 0.15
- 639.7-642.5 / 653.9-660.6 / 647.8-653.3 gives -0.26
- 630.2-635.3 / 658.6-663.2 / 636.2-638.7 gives 0.20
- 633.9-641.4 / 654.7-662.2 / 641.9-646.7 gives -0.27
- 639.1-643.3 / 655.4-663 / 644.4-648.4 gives -0.44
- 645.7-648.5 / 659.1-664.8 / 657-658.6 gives -0.06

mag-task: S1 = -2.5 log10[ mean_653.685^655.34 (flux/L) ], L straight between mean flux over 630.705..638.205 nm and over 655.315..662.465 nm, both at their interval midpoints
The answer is -0.22 mag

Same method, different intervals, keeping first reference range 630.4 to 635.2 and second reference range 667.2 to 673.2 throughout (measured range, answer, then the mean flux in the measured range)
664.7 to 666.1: -0.12 mag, 46.7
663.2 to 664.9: -0.24 mag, 52.1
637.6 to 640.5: 0.03 mag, 40.2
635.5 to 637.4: -0.02 mag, 42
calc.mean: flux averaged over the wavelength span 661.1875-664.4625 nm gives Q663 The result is 54.5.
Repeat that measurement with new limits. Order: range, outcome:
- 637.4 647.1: 48.3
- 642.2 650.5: 54.8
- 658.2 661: 59.6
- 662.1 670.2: 47.4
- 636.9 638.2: 41.7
